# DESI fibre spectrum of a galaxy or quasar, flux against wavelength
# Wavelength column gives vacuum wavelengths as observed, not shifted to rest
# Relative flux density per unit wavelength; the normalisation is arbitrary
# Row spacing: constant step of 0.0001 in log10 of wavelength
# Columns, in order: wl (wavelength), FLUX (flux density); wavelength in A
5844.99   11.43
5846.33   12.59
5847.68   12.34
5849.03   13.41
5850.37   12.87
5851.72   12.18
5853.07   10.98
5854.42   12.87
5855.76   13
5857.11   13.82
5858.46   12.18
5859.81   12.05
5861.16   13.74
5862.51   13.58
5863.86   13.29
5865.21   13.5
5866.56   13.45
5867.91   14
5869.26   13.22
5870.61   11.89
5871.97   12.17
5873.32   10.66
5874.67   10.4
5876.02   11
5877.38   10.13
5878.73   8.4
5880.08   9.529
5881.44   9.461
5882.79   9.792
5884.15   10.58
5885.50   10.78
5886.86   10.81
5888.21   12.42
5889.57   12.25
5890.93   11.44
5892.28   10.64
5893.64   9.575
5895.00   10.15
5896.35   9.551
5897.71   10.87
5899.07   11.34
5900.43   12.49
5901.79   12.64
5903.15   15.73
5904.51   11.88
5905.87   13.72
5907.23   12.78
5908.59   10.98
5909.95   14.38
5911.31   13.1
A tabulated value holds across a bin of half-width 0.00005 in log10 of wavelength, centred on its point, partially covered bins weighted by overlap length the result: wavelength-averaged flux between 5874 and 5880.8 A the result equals 9.88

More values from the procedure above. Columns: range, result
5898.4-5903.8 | 13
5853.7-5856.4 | 12.9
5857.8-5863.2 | 12.9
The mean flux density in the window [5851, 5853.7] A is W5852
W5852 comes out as 11.6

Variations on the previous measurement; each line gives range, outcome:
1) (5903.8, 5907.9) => 12.8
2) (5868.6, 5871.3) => 12.5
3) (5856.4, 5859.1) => 13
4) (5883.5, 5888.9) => 11.2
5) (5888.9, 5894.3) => 11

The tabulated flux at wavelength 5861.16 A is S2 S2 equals 13.74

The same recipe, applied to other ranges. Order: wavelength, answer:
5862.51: 13.58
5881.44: 9.461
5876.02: 11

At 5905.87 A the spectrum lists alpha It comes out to 13.72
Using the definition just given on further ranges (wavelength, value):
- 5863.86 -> 13.29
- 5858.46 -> 12.18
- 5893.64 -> 9.575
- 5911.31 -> 13.1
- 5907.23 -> 12.78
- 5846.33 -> 12.59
